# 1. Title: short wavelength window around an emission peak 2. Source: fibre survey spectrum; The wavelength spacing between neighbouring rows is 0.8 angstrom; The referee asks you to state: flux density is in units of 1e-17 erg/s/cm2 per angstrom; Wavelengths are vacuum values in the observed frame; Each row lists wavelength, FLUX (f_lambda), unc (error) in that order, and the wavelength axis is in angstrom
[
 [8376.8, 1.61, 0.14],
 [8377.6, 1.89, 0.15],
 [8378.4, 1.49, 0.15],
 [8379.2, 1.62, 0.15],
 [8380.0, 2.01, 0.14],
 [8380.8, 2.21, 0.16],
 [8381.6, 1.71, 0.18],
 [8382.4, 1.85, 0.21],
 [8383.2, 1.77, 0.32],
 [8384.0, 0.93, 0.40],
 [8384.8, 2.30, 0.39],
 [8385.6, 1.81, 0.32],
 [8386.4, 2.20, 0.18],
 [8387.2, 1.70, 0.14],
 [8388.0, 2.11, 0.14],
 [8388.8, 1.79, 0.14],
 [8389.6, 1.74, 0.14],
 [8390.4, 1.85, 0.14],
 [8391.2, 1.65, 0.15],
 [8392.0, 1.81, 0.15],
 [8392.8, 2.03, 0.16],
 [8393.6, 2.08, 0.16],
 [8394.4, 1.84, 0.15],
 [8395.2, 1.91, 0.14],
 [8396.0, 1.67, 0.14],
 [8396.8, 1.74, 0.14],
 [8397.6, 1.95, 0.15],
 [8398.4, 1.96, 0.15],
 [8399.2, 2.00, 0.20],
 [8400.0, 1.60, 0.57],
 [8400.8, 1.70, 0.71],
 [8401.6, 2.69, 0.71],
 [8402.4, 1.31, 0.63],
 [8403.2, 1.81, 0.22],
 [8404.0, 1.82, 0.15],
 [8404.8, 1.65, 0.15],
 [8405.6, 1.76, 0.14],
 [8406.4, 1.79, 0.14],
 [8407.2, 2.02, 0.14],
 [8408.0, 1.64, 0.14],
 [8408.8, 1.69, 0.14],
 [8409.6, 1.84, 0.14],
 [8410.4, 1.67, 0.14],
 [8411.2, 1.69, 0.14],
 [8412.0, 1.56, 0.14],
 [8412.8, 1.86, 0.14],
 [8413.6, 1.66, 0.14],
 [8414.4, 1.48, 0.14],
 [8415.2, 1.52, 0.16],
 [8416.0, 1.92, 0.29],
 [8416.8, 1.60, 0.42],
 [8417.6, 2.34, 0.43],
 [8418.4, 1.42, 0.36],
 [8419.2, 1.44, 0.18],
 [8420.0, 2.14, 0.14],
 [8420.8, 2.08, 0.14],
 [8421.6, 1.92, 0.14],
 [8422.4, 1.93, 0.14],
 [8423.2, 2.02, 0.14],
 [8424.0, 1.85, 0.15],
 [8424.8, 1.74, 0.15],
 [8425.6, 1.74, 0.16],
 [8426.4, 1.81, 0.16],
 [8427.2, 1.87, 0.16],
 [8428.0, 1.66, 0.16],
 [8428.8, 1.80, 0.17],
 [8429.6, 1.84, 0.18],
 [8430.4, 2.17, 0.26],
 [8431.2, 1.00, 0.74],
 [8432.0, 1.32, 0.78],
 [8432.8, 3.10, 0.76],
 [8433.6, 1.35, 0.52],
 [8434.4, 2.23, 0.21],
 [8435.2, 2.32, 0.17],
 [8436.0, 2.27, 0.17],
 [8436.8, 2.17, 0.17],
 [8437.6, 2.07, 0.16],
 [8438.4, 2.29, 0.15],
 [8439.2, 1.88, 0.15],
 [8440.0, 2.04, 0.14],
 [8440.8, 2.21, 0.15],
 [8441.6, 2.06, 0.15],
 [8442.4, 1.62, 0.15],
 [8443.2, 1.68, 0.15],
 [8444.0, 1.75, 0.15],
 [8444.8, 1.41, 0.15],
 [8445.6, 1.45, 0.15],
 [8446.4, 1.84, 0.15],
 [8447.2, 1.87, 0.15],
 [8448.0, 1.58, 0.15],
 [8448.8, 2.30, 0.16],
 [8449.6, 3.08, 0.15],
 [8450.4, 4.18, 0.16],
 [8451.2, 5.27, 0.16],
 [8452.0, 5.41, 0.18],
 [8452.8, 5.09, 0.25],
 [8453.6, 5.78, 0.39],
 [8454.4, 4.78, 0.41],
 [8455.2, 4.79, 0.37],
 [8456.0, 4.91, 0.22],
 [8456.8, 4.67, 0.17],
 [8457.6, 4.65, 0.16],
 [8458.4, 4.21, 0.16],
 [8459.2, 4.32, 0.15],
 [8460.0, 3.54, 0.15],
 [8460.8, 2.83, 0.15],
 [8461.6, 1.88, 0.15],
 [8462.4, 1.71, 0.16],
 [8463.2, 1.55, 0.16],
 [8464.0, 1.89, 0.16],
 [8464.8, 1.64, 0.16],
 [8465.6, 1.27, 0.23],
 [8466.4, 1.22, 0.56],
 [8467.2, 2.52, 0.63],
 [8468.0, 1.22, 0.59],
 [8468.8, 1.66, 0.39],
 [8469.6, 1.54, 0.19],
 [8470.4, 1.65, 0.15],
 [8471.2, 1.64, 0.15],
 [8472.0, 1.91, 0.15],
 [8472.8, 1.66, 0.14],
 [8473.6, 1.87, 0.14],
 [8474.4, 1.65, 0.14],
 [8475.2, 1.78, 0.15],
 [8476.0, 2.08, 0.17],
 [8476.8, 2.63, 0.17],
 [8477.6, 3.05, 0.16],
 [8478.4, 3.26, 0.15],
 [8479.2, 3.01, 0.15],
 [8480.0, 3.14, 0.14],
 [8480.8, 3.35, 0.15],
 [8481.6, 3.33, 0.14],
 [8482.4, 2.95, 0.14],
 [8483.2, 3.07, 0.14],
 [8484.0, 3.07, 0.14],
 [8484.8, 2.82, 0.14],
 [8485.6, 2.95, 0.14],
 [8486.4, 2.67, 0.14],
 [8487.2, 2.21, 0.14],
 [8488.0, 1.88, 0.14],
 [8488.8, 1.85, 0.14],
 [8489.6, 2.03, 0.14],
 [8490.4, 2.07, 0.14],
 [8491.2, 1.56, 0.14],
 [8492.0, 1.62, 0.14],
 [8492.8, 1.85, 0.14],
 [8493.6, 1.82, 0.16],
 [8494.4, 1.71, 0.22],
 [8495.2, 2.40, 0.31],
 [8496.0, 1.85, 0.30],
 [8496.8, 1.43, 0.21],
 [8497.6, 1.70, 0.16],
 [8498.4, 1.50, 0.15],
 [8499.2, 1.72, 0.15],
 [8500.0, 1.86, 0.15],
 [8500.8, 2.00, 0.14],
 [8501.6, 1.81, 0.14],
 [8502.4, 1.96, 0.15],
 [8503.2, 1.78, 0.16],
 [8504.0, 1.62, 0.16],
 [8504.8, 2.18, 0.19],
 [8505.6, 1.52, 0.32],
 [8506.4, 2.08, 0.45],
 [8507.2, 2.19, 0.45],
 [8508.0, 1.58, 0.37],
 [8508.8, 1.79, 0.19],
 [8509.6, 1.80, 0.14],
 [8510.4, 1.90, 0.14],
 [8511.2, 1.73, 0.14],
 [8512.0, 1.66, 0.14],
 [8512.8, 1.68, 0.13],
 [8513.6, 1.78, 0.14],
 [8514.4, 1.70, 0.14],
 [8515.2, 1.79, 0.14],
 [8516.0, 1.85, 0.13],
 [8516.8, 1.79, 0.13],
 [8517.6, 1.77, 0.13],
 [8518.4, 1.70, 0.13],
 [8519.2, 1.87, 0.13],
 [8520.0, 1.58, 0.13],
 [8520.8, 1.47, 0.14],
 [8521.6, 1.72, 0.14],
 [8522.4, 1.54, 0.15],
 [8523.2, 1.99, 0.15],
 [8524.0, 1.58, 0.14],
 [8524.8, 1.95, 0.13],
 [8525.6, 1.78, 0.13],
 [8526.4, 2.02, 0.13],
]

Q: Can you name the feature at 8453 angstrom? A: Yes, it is H-alpha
